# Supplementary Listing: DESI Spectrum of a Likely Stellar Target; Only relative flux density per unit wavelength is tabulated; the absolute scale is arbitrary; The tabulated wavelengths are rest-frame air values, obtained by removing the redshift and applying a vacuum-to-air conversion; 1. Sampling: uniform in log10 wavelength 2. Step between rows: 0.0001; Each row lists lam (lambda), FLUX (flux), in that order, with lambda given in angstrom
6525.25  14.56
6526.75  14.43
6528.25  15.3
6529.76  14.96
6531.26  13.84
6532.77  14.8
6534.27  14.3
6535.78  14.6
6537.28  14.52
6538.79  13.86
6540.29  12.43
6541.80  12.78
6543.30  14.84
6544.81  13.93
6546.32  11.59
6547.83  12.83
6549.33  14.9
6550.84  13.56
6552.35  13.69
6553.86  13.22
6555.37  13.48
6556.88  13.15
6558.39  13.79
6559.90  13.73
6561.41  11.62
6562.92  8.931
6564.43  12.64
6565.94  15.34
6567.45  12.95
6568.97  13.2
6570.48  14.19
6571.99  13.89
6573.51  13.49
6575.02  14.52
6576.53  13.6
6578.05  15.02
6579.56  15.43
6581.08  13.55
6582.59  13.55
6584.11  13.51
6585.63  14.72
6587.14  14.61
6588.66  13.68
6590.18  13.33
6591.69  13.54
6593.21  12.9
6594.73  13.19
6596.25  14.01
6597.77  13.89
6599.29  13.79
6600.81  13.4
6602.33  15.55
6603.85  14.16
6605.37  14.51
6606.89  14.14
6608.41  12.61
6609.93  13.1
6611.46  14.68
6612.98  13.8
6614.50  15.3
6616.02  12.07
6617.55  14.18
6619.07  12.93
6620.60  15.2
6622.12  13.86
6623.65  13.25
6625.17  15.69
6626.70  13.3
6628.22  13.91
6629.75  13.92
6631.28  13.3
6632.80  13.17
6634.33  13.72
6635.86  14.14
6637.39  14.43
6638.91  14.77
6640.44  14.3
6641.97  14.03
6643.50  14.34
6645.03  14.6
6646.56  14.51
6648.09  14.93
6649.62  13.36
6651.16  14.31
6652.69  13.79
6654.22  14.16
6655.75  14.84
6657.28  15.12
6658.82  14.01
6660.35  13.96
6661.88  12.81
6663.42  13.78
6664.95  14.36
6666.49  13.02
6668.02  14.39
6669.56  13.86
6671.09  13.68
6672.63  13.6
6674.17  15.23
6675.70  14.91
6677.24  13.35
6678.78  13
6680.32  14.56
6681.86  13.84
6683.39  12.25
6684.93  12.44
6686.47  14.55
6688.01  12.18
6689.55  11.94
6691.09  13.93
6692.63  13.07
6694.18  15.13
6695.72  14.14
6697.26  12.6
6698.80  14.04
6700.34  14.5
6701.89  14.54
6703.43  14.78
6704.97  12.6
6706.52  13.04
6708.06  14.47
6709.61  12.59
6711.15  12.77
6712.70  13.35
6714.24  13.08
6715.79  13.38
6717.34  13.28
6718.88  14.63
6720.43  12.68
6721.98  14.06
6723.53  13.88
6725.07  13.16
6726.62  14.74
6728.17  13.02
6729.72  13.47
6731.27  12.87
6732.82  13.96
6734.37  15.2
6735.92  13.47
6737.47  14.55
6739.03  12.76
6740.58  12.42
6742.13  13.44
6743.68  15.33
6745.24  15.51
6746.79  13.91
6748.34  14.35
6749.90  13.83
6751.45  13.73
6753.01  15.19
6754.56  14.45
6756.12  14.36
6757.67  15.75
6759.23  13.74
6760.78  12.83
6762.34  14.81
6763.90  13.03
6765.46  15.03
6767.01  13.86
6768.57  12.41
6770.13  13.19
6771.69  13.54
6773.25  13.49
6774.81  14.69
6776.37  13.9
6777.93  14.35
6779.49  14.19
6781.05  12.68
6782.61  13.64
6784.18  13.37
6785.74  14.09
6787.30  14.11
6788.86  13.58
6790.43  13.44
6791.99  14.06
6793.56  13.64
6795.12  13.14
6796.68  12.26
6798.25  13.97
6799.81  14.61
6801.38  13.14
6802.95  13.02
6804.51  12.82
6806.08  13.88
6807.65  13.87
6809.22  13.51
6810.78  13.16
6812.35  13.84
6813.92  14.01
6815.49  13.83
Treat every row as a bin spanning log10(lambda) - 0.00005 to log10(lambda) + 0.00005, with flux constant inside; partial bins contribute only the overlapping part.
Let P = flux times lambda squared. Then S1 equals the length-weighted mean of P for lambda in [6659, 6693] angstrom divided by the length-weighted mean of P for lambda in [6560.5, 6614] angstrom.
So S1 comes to 1.02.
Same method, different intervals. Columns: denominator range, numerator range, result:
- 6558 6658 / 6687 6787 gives 1.03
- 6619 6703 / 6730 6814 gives 1.02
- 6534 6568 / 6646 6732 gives 1.07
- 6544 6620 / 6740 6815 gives 1.07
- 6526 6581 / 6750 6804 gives 1.08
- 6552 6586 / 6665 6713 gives 1.05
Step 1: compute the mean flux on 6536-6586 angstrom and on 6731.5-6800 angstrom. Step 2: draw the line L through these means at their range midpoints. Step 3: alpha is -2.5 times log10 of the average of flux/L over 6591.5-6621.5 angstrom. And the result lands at -0.02 mag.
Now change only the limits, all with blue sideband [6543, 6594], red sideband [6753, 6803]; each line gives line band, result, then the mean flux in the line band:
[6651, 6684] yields -0.02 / 14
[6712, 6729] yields 0.01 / 13.6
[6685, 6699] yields 0.02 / 13.4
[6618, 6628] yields -0.03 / 14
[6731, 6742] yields 0.01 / 13.6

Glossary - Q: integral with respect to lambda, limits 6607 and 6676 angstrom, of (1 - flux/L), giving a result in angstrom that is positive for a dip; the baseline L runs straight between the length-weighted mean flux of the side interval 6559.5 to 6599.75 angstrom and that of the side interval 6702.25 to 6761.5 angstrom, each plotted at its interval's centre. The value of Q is -1.7 angstrom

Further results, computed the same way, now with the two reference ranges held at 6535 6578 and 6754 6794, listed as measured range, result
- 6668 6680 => -0.3 angstrom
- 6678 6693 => 0.5 angstrom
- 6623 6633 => -0.2 angstrom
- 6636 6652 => -0.9 angstrom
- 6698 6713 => 0.0 angstrom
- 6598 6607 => -0.5 angstrom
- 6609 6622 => -0.3 angstrom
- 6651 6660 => -0.5 angstrom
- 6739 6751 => -0.2 angstrom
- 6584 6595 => -0.2 angstrom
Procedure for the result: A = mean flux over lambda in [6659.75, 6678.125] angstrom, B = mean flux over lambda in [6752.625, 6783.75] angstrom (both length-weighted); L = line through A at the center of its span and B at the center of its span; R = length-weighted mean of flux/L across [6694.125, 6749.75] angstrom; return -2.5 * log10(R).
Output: 0.01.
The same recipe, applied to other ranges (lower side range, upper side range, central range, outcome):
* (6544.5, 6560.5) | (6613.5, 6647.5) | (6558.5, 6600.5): 0.004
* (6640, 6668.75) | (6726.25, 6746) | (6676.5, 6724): 0.039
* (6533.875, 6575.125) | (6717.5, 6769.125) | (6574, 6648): -0.034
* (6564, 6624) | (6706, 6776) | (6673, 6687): 0.005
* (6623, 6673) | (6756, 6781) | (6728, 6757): -0.006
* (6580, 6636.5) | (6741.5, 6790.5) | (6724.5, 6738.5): 0.013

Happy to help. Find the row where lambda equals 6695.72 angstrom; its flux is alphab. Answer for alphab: 14.14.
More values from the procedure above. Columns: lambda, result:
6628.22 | 13.91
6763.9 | 13.03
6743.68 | 15.33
